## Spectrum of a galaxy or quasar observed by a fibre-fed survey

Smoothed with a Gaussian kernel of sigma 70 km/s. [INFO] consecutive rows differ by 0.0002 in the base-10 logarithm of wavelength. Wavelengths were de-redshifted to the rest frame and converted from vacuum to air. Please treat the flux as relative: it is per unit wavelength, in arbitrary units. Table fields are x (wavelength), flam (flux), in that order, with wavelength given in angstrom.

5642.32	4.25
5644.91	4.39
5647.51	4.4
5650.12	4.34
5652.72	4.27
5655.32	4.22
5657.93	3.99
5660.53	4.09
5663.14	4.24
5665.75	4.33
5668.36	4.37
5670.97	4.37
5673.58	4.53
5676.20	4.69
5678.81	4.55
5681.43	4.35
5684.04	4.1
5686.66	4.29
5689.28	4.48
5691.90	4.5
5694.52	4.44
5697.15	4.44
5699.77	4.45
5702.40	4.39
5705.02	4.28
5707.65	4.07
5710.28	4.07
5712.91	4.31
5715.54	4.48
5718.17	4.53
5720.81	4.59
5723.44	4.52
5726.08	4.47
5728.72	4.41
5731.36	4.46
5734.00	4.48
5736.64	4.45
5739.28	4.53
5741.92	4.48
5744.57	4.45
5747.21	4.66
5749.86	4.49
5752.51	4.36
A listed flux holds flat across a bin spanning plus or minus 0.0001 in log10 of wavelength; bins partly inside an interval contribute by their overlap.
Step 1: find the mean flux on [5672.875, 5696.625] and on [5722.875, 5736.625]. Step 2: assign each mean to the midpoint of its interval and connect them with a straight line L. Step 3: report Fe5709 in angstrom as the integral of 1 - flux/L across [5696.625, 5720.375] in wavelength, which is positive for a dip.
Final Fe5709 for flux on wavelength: 0.6 angstrom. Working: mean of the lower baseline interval 4.43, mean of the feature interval 4.34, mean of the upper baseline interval 4.46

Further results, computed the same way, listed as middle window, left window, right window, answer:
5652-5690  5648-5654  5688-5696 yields 0.6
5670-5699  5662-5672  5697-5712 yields -0.9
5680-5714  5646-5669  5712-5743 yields 0.4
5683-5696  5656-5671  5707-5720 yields -0.3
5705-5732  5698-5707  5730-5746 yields 0.2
